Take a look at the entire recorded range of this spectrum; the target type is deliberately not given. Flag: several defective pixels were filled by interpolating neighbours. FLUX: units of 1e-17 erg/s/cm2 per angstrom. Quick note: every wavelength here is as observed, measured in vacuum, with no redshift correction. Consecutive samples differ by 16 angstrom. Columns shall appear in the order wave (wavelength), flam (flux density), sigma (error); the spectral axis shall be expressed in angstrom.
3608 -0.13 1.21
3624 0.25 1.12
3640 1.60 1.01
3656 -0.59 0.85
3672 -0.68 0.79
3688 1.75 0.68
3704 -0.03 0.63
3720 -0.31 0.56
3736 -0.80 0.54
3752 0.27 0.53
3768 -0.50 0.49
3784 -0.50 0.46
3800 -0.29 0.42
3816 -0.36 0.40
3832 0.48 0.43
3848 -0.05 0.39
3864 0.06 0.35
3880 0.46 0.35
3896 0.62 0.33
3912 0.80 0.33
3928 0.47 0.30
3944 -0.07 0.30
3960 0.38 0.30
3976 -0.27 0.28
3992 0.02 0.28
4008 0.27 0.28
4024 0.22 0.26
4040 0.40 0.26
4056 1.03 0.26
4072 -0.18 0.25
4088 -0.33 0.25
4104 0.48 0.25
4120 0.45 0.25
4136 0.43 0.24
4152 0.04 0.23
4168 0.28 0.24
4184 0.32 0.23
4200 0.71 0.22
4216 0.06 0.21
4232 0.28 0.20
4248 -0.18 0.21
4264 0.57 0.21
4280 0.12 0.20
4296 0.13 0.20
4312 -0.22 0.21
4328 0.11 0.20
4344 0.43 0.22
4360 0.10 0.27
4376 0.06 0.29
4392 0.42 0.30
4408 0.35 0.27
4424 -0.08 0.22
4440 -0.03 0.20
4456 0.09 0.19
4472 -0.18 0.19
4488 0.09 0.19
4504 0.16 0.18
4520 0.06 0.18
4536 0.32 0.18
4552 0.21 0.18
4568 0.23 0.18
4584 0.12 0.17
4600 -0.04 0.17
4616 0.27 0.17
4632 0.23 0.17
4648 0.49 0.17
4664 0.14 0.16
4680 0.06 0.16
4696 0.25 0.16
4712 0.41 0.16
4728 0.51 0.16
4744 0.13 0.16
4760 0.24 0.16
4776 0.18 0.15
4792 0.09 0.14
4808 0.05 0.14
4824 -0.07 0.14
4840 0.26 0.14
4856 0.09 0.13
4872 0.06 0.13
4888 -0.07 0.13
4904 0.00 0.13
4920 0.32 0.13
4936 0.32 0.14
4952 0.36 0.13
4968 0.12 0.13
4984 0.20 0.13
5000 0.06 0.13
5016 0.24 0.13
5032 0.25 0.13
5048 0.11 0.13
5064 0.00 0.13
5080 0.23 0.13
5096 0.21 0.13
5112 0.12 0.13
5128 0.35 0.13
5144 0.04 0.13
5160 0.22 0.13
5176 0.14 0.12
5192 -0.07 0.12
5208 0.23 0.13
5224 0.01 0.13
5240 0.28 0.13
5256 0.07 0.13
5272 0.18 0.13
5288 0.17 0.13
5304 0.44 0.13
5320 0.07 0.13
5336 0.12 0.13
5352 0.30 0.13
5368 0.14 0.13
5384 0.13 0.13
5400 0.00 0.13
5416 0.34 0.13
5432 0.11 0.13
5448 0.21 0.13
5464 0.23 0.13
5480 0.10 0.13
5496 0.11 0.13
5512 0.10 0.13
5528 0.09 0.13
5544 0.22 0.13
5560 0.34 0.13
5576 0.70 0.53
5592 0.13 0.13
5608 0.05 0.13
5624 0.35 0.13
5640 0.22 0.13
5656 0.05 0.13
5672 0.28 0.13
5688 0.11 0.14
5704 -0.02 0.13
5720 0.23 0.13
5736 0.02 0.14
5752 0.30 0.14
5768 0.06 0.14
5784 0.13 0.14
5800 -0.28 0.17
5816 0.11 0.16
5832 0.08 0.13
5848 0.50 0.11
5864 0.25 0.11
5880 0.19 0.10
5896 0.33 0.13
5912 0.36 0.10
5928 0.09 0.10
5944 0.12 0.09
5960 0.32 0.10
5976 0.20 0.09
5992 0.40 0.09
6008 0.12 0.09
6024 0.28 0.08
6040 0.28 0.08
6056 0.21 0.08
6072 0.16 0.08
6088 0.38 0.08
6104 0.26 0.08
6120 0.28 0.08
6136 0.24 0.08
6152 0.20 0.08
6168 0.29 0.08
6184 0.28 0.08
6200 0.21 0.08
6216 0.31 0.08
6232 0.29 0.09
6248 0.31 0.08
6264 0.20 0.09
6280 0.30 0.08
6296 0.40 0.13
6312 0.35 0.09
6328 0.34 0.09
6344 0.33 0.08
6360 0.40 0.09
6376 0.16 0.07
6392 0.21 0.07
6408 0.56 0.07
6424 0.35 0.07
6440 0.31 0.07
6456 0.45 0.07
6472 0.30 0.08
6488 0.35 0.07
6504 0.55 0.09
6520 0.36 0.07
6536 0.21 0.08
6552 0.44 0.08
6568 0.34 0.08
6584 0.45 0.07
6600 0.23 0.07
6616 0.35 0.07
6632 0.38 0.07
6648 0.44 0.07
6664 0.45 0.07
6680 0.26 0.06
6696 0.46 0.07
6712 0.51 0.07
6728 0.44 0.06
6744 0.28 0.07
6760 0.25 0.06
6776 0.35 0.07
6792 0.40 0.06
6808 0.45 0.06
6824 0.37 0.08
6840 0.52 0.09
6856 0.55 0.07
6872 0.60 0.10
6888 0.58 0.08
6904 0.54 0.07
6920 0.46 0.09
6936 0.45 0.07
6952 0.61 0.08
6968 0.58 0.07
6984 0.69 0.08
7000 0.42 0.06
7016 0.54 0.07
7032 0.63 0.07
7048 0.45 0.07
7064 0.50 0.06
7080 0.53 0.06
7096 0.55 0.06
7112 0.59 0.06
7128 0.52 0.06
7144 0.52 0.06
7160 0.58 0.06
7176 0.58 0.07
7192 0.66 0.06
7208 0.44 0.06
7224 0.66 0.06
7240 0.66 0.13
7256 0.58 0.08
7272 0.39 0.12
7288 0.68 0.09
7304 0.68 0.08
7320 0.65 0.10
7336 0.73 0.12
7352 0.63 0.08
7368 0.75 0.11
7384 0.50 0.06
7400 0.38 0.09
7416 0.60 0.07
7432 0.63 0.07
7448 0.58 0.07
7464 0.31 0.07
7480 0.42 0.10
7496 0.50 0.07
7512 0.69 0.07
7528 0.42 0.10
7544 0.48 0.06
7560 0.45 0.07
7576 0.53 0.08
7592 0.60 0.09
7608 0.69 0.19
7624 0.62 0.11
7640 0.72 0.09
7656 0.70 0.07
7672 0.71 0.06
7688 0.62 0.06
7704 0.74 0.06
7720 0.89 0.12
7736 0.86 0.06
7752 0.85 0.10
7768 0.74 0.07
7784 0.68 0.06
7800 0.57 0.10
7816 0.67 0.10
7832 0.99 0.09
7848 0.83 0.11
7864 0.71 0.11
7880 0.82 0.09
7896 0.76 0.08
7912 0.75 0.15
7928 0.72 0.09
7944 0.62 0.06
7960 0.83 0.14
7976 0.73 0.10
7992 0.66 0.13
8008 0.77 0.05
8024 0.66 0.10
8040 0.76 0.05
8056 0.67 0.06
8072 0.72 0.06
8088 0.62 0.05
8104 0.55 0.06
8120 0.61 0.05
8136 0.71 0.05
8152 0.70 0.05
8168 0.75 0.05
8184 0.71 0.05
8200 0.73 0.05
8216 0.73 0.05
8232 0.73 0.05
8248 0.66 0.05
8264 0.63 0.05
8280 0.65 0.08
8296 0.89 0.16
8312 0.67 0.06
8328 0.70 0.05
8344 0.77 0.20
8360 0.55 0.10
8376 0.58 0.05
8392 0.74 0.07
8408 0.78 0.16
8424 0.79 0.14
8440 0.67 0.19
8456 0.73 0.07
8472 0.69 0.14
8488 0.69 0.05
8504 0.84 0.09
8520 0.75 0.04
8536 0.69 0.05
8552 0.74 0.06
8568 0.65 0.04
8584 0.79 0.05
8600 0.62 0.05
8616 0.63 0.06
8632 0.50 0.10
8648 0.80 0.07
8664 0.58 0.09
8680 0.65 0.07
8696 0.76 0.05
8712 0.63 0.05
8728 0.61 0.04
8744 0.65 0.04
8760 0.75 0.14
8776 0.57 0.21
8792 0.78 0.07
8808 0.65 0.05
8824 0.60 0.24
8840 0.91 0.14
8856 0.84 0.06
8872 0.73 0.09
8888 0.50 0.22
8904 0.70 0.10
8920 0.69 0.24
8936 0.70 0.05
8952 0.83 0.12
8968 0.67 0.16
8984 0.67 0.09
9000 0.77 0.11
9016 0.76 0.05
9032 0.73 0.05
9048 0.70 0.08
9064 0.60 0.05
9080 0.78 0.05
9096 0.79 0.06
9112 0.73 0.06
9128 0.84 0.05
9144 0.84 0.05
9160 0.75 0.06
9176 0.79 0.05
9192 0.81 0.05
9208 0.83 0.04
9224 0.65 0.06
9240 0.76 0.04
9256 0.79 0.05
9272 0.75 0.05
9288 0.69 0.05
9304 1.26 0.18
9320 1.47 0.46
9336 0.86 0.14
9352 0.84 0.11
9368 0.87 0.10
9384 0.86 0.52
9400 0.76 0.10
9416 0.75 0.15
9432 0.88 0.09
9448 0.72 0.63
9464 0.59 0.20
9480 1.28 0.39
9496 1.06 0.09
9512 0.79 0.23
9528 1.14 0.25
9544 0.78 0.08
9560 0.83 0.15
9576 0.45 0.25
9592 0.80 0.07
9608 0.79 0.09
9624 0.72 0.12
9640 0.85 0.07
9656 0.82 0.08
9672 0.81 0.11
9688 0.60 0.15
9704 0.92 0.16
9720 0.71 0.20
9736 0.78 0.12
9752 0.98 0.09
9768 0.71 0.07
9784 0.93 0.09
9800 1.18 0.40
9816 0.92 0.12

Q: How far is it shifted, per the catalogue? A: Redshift 0.72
